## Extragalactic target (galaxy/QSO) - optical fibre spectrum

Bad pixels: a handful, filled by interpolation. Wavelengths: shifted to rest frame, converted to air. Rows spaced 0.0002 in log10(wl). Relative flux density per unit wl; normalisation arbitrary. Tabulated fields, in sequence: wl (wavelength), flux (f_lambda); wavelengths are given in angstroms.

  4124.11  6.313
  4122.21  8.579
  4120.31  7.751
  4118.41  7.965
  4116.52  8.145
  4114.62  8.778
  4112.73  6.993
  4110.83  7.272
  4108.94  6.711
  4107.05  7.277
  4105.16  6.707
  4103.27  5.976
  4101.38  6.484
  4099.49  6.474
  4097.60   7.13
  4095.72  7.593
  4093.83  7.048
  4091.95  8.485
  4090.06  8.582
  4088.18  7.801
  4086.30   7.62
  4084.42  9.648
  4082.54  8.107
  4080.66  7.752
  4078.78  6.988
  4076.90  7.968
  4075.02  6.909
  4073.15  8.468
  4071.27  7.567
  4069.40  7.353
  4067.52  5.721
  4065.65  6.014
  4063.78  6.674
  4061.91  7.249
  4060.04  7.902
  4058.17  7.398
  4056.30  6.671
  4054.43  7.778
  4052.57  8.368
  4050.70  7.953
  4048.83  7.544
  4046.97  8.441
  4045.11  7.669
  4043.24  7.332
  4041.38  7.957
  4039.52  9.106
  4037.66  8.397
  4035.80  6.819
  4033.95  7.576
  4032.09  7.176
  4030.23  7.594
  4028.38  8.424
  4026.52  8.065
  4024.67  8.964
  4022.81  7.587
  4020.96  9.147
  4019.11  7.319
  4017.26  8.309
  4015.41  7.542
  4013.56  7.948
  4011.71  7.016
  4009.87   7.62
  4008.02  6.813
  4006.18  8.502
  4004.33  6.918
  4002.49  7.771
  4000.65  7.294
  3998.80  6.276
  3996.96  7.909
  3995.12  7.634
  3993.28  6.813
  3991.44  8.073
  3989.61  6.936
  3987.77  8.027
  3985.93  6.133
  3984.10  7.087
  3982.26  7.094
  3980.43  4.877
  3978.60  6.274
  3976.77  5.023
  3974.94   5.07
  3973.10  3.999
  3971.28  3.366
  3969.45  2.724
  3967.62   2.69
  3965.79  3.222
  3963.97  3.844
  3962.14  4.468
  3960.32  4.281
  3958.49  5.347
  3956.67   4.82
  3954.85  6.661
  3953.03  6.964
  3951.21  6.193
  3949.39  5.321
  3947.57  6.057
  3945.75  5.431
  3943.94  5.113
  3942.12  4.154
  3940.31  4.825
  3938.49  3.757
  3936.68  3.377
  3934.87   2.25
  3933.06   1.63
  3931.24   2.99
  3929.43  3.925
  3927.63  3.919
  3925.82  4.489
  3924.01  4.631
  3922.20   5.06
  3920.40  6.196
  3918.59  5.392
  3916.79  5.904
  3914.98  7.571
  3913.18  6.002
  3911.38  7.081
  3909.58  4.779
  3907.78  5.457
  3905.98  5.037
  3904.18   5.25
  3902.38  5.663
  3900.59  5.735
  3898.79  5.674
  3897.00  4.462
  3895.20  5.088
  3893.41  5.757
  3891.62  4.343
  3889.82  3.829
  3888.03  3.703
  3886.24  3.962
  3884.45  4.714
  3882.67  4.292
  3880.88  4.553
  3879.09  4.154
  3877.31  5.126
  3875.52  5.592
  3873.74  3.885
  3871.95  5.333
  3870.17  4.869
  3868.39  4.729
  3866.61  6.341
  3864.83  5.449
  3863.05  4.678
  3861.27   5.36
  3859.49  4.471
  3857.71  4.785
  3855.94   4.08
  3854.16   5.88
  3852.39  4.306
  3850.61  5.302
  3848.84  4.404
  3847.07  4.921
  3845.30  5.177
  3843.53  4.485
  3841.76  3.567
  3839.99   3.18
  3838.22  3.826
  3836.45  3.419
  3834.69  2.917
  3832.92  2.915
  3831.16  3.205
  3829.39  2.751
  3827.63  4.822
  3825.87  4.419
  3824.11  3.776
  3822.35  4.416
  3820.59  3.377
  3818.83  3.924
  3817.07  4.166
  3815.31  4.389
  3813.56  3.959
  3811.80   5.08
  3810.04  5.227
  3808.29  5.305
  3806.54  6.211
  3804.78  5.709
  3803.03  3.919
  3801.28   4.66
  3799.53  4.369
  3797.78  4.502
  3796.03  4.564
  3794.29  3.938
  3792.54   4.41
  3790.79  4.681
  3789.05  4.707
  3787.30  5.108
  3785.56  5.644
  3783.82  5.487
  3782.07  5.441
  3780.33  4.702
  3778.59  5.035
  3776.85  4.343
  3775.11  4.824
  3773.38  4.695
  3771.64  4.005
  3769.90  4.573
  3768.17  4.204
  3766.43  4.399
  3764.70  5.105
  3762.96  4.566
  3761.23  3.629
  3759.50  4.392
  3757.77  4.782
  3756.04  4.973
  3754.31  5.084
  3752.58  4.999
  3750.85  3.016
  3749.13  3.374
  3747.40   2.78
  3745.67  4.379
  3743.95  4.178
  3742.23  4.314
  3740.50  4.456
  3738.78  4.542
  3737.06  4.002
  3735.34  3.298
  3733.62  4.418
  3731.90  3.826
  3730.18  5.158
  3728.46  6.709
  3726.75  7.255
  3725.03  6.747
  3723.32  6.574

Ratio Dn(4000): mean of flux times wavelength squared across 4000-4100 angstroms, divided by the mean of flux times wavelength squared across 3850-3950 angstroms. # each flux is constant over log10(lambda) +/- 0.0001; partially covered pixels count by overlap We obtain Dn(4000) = 1.71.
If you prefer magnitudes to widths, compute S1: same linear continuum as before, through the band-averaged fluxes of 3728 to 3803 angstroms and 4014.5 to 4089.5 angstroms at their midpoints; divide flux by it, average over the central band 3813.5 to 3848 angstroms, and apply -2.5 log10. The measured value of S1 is 0.32 mag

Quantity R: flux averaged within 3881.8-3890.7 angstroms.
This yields 4.1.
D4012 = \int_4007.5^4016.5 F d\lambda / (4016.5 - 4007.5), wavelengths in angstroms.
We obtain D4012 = 7.43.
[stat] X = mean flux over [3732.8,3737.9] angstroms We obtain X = 3.9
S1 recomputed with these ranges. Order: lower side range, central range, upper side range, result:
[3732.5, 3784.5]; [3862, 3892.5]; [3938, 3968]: 0.01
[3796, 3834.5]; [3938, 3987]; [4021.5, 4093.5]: 0.26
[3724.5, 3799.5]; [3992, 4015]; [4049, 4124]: -0.10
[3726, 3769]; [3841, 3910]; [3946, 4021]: 0.12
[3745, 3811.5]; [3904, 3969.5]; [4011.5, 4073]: 0.32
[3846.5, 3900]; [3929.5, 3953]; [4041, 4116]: 0.30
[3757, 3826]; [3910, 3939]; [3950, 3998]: 0.15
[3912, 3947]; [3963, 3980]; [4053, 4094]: 0.33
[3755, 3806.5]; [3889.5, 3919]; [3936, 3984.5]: -0.14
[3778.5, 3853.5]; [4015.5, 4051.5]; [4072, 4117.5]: -0.16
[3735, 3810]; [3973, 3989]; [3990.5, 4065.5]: 0.17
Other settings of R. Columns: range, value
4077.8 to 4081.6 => 7.37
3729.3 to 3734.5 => 4.47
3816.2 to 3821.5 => 3.82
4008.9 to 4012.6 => 7.32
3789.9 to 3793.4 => 4.55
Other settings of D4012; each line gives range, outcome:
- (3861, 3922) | 5.17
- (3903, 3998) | 5.22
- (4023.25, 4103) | 7.62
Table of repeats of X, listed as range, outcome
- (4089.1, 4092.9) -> 8.53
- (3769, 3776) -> 4.53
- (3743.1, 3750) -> 3.68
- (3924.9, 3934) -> 3.39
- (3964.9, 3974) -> 3.2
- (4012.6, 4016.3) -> 7.73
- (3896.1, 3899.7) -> 5.07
